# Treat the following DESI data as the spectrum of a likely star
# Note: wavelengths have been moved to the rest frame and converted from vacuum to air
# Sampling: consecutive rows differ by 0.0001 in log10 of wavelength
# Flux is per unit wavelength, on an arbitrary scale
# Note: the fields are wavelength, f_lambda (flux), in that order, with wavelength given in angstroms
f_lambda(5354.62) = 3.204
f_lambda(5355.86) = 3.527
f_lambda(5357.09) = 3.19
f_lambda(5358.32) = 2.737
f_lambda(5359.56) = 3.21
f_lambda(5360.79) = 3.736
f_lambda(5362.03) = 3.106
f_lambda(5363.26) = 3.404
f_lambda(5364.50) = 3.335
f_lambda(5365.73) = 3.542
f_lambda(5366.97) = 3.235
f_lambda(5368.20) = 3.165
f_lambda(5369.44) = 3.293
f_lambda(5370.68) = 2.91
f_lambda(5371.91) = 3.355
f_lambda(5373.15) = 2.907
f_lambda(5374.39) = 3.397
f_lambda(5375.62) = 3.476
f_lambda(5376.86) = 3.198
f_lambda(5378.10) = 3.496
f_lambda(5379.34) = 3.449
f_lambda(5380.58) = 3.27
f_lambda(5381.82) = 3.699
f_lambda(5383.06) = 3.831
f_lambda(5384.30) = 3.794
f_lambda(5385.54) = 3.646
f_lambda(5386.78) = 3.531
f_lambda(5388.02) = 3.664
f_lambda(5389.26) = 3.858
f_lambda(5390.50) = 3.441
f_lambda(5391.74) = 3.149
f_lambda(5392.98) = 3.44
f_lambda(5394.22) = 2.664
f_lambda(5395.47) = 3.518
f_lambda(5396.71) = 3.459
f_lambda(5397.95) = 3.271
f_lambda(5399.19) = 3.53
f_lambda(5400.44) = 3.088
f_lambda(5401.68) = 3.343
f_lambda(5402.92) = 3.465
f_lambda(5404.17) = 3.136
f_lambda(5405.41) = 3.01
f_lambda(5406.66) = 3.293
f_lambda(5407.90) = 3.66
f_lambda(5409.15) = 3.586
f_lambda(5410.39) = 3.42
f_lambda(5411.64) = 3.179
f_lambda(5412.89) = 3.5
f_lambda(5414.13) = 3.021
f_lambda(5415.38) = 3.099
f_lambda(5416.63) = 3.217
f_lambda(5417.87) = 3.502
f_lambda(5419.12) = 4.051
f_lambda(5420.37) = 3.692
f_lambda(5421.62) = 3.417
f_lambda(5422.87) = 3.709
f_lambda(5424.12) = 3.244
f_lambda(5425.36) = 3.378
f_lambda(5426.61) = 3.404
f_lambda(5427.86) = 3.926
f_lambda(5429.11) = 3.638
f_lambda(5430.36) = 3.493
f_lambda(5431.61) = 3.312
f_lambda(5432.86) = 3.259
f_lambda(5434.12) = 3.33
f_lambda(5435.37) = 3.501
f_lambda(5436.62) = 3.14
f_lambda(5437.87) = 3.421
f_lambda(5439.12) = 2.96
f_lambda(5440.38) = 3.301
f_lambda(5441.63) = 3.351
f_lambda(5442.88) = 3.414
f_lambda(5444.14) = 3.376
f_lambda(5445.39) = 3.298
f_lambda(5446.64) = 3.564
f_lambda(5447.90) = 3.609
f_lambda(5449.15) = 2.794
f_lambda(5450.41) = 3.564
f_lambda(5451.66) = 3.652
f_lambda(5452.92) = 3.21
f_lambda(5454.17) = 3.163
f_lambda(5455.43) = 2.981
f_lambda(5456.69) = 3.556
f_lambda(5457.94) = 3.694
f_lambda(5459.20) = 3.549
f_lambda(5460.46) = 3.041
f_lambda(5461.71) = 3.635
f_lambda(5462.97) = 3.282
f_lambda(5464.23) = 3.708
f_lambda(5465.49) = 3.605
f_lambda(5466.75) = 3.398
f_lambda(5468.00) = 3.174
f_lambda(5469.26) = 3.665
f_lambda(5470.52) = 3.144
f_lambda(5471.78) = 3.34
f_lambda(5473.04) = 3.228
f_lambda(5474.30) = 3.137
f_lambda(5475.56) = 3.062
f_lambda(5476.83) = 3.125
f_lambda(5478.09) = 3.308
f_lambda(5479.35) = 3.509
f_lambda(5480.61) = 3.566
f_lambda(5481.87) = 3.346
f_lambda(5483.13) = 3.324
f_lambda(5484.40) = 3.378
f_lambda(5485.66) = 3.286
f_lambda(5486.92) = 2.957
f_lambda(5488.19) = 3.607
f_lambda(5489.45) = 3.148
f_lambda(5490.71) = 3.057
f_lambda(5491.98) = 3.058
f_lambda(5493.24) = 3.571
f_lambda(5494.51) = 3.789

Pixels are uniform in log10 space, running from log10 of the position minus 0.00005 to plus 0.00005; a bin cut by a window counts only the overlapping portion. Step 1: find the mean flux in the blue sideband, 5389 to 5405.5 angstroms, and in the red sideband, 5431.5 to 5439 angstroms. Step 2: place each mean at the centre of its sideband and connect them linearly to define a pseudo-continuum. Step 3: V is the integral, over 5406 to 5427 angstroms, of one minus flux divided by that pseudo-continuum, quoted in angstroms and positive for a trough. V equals -0.8 angstroms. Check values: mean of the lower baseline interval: 3.31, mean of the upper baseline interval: 3.3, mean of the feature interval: 3.43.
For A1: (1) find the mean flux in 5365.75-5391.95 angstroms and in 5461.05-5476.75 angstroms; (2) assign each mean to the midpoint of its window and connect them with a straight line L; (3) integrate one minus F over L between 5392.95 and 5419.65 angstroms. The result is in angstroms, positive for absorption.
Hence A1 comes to 0.5 angstroms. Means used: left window 3.42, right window 3.36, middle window 3.33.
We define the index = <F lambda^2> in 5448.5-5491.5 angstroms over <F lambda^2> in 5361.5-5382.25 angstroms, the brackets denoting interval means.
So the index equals 1.0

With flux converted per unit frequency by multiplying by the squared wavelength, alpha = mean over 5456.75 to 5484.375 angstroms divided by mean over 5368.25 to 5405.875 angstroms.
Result 1.0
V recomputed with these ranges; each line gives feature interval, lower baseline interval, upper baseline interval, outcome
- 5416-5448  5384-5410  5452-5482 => -0.58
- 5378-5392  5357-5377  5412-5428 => -1.11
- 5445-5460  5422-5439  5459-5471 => 0.17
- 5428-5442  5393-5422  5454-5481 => 0.00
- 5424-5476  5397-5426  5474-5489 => -0.50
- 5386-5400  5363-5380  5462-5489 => -0.45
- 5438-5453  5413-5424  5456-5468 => 0.52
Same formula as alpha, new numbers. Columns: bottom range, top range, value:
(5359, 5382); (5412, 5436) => 1.06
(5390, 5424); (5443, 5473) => 1.03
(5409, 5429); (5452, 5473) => 0.99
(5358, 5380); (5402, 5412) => 1.03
